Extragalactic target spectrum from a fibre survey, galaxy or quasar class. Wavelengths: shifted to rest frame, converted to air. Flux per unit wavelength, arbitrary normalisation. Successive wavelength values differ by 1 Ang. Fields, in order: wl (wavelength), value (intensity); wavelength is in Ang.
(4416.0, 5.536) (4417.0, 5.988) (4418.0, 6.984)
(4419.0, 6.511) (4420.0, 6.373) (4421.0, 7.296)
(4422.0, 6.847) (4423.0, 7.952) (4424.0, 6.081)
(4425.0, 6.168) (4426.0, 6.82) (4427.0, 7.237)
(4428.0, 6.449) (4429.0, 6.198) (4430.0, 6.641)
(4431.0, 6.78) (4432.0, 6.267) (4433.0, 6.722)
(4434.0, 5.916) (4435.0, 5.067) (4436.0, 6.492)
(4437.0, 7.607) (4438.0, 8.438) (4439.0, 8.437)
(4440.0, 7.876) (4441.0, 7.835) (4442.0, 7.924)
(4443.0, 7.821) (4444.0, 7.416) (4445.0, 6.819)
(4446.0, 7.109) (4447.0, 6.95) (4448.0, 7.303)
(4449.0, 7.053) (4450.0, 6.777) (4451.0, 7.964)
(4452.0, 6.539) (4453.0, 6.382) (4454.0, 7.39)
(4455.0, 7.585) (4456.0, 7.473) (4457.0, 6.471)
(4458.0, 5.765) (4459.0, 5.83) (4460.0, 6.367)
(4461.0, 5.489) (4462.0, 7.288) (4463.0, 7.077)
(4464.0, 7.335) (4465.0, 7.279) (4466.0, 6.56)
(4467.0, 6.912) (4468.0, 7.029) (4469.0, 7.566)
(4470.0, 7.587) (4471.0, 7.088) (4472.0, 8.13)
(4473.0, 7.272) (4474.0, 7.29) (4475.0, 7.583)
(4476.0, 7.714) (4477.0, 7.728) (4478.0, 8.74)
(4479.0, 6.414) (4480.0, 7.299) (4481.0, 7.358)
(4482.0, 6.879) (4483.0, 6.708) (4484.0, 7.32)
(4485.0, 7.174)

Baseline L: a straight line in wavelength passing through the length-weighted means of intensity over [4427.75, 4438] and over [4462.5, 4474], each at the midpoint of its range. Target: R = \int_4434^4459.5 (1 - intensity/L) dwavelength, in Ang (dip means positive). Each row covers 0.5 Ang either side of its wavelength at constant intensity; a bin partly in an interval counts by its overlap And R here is -1.17 Ang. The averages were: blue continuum 6.51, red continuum 7.26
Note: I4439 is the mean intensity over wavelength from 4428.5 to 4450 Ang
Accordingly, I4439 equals 7.07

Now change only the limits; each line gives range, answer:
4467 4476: 7.43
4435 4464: 7.09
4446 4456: 7.12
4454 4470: 6.84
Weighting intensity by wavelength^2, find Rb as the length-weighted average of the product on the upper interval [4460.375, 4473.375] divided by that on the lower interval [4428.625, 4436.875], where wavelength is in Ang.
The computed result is 1.14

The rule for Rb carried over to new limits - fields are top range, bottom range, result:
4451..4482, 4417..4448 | 1.04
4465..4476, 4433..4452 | 1.02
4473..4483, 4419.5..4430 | 1.12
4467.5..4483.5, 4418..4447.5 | 1.08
